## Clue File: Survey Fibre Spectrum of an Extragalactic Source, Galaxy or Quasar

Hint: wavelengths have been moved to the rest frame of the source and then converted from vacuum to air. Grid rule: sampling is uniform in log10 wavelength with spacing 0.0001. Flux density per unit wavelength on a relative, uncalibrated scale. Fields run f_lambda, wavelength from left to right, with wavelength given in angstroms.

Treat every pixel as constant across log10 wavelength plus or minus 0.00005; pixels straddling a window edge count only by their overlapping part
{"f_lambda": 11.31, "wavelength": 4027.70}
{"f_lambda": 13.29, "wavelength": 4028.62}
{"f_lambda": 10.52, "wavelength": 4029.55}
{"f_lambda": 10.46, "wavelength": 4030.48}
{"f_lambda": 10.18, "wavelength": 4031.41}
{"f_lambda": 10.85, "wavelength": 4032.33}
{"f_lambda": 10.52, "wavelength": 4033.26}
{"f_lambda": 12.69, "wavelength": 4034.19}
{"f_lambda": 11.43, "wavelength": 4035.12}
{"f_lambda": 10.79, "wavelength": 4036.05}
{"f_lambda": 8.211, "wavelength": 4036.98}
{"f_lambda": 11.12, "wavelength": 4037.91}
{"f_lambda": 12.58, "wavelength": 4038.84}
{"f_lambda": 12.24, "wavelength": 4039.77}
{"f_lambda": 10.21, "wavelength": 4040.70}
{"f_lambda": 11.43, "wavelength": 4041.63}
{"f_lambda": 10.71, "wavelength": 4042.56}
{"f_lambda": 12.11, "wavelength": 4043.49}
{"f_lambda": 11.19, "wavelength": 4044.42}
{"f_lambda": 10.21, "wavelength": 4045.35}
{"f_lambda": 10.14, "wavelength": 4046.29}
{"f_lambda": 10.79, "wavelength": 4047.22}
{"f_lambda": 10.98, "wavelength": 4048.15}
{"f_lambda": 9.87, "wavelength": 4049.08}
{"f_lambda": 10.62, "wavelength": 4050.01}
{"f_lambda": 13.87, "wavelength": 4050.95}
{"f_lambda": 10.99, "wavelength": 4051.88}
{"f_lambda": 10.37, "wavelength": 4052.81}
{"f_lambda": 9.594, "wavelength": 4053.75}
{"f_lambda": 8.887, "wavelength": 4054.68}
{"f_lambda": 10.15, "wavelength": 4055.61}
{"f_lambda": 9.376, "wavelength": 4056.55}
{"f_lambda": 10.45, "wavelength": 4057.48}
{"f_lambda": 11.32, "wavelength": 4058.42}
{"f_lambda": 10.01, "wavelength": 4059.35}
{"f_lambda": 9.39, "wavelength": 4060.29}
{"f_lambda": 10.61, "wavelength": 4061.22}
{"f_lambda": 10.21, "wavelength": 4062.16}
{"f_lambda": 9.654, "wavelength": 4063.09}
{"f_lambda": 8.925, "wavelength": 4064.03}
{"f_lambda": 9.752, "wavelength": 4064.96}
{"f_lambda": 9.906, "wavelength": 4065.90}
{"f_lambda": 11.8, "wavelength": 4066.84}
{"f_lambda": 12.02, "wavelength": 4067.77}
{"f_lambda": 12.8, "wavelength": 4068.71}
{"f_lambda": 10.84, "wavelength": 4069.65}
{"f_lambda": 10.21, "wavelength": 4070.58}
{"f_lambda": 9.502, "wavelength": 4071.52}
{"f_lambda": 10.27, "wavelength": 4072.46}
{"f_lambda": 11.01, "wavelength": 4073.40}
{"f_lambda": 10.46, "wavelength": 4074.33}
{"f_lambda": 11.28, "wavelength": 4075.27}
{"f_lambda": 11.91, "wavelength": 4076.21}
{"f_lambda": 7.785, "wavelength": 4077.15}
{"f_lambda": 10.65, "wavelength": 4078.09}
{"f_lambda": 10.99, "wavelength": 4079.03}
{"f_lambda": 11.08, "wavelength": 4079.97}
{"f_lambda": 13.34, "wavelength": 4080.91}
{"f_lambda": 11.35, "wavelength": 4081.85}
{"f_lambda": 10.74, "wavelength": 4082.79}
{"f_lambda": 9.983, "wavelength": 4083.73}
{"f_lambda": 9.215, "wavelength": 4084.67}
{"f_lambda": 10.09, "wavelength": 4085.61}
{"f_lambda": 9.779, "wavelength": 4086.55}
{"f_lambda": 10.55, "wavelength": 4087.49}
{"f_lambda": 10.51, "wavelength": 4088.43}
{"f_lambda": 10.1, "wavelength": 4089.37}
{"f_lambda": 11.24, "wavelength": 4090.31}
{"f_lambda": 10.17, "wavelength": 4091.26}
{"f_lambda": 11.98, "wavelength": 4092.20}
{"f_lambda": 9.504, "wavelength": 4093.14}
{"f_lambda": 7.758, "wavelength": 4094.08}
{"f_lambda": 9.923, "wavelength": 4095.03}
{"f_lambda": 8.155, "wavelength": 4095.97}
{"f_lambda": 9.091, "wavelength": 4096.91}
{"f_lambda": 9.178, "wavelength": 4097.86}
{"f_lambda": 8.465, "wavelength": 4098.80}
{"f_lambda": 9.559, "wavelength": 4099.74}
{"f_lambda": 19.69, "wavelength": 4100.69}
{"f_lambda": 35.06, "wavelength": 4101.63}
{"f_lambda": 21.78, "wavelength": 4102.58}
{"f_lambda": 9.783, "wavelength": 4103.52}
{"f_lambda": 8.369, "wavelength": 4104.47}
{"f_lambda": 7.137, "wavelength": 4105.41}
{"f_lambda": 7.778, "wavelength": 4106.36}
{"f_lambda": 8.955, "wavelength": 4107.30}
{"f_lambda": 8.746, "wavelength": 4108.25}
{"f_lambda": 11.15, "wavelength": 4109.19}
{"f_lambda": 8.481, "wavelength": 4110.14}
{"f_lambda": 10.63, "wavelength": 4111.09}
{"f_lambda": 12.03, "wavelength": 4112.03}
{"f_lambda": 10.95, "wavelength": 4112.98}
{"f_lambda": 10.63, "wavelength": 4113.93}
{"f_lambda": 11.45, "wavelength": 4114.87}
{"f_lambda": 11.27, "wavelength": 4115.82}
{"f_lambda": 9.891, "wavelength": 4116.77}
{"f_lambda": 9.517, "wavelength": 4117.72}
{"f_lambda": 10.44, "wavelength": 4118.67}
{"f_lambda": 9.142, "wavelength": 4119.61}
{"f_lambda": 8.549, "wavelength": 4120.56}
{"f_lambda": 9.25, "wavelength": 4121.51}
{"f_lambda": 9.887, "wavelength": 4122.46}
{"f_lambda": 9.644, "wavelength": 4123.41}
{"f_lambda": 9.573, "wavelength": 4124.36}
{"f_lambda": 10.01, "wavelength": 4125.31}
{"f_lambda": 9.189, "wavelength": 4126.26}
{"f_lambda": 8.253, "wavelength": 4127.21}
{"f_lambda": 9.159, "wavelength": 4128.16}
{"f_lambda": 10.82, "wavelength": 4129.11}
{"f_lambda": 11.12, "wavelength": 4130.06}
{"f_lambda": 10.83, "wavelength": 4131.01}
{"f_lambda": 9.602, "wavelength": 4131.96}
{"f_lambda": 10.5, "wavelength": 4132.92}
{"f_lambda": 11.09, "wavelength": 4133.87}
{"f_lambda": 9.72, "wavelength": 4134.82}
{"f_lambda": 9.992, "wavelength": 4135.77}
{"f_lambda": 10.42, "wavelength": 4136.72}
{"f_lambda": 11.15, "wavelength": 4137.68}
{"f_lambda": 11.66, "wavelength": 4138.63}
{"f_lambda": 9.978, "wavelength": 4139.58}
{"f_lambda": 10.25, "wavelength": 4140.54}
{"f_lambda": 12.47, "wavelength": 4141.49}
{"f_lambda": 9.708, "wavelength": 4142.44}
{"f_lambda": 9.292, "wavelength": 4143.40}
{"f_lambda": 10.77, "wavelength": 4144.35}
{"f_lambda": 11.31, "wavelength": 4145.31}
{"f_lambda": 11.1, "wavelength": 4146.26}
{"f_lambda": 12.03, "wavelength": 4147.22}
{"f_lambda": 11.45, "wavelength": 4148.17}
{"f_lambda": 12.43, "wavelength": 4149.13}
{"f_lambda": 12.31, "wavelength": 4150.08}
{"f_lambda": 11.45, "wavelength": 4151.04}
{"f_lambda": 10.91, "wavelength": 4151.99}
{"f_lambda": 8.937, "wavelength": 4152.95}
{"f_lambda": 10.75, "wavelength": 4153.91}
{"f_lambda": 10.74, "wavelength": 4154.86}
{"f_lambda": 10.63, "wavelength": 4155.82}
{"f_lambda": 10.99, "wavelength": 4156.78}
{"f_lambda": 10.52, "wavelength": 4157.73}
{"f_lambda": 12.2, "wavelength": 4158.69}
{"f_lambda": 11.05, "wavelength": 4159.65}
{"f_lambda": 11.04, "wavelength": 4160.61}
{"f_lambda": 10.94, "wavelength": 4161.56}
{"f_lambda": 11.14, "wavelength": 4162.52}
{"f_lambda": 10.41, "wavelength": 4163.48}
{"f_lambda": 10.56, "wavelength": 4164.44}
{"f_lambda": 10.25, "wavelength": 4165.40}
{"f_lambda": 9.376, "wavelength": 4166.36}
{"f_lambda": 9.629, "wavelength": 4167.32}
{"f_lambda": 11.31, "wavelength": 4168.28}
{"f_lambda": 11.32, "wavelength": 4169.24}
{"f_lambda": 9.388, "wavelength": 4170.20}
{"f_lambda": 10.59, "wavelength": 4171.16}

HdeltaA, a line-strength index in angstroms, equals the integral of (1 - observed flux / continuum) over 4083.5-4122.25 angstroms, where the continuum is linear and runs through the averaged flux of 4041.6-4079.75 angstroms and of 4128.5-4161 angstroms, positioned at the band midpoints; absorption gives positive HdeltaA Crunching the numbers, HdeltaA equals -0.6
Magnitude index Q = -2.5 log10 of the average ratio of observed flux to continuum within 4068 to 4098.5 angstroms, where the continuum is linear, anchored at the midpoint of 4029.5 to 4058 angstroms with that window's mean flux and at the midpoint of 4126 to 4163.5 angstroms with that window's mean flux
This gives 0.04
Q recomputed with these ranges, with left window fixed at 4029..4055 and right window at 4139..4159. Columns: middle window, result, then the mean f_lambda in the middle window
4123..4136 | 0.10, 9.97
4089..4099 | 0.14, 9.62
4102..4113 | 0.02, 10.7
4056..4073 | 0.05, 10.4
